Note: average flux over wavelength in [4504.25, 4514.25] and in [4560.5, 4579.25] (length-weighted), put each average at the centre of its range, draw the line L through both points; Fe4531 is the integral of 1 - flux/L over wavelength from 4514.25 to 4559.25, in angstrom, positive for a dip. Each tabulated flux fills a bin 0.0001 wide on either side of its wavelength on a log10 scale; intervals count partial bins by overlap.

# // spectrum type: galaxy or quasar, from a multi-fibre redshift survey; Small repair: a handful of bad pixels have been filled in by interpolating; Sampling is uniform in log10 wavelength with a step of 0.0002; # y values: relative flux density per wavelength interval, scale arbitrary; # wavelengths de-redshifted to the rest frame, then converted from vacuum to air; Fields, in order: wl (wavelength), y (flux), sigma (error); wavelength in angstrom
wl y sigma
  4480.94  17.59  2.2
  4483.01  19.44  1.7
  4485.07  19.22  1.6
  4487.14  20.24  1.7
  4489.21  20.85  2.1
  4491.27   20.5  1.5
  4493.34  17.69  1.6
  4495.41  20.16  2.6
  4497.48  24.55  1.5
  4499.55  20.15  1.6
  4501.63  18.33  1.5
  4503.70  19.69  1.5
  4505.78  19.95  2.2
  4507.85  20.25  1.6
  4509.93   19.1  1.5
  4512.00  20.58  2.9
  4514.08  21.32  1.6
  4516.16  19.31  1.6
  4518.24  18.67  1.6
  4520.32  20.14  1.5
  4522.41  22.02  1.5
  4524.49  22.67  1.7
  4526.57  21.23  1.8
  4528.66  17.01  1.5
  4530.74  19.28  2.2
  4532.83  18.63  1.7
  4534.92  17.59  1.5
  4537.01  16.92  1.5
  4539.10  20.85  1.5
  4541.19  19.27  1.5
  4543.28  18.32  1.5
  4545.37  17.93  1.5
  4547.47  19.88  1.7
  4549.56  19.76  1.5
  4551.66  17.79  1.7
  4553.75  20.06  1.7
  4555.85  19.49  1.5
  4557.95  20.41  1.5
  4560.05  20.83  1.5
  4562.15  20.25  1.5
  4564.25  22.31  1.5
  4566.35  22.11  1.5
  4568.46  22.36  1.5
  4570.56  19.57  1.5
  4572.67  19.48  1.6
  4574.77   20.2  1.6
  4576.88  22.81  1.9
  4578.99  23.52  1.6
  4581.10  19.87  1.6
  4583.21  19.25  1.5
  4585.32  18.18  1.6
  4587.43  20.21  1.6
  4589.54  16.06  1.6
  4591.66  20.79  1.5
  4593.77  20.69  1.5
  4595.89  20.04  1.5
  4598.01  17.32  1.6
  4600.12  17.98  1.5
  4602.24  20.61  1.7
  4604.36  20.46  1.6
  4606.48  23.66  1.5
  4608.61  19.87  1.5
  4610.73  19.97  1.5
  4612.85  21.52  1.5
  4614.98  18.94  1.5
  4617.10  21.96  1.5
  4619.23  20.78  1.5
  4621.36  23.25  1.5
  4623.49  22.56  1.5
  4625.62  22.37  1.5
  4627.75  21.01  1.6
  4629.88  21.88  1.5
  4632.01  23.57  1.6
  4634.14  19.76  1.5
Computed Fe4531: 2.6 angstrom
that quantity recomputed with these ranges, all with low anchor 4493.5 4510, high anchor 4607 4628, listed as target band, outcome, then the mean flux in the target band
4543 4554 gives 0.9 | 18.9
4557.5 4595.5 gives 0.7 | 20.5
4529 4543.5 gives 1.3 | 18.6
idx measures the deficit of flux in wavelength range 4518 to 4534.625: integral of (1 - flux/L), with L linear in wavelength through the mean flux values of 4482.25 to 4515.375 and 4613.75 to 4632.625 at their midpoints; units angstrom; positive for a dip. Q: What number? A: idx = 0.5 angstrom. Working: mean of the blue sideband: 20.1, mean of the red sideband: 21.8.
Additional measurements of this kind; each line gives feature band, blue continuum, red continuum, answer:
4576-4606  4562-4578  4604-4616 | 1.5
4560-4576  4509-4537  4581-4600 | -1.4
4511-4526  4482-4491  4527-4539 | -1.5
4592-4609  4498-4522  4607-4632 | 0.8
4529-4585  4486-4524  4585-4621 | 0.7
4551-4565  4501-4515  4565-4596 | 0.0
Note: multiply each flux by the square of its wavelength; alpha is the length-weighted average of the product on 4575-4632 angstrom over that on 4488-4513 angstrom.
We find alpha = 1.1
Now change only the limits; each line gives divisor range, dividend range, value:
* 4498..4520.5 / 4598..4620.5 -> 1.08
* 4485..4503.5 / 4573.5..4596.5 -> 1.04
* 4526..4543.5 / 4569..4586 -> 1.11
